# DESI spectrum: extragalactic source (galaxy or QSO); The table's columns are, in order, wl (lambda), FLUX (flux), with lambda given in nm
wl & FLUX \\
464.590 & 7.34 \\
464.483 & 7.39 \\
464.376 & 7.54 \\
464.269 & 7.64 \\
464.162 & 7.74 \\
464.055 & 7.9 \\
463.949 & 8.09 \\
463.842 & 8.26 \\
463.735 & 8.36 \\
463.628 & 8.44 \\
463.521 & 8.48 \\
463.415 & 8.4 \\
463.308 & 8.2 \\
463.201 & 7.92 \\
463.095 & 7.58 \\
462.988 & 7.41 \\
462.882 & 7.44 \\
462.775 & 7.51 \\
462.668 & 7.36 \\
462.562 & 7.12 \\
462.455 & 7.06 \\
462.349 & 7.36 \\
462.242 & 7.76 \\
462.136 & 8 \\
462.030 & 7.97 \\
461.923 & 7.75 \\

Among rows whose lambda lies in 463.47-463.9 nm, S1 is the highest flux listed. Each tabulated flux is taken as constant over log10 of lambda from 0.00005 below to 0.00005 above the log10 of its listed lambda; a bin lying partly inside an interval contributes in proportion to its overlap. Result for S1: 8.48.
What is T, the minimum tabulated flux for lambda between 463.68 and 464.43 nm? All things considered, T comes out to 7.54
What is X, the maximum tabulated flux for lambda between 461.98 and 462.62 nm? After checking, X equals 8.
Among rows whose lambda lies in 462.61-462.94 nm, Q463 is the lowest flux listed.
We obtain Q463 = 7.36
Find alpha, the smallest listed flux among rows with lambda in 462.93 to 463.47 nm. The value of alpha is 7.41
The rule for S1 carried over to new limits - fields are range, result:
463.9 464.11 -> 8.09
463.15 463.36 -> 8.2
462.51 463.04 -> 7.51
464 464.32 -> 7.9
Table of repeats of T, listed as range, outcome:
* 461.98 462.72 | 7.06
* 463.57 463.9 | 8.26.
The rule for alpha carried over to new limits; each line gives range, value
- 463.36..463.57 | 8.4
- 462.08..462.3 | 7.76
